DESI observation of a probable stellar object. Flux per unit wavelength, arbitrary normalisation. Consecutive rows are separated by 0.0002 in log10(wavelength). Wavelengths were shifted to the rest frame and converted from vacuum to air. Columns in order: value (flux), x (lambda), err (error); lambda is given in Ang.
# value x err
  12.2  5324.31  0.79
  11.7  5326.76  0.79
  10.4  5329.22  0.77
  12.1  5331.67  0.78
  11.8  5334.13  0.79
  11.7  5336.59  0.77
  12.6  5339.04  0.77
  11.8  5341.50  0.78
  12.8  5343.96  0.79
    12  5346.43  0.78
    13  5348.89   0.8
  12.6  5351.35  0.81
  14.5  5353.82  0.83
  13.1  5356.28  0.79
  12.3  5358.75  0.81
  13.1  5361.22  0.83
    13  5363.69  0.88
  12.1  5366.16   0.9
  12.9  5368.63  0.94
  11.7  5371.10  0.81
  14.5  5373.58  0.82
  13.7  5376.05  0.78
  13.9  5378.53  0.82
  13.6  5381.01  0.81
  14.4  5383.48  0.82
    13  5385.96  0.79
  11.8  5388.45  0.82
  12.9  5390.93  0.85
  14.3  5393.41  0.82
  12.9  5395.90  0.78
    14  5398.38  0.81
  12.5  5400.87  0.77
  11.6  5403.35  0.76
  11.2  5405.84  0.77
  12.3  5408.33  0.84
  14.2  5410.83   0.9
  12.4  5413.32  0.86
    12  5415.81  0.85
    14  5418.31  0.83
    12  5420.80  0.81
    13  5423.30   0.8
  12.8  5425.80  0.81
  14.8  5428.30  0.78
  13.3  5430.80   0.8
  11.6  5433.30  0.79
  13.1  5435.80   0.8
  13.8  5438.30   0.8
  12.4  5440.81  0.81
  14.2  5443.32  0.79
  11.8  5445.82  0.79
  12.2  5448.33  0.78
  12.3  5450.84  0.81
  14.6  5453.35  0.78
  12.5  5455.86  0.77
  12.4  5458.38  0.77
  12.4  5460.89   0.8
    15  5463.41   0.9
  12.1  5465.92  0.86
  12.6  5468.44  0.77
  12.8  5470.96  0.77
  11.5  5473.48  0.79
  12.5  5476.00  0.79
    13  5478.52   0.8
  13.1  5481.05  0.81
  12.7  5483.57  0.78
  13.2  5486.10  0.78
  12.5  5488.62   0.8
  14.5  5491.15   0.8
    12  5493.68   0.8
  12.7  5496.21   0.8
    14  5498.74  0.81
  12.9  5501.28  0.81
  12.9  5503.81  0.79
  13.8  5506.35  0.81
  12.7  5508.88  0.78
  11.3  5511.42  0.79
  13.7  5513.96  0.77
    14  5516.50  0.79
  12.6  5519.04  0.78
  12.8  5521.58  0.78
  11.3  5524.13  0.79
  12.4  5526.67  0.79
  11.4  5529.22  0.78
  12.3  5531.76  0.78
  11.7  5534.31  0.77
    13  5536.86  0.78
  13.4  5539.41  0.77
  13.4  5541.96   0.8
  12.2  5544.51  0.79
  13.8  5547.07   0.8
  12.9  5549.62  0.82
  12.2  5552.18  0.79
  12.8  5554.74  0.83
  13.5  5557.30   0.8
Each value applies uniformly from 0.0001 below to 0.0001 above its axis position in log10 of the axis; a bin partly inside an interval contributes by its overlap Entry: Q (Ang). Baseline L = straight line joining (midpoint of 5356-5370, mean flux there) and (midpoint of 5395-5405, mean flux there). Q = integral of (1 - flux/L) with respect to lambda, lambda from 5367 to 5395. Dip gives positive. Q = -1.3 Ang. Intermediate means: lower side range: 12.7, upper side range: 12.7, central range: 13.3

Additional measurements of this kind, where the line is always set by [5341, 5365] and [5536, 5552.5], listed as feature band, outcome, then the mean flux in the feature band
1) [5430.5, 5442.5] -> 0.1 Ang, 12.9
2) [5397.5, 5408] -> 0.5 Ang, 12.3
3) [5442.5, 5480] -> 0.5 Ang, 12.8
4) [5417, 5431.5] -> -0.4 Ang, 13.3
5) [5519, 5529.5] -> 0.7 Ang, 12.1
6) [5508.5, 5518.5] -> 0.1 Ang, 12.9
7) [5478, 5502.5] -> -0.2 Ang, 13.1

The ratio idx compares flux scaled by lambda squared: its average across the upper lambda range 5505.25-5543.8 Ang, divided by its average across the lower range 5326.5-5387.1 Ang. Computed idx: 1.1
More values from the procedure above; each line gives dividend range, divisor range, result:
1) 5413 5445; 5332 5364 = 1.07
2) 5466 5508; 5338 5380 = 1.05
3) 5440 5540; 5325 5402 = 1.05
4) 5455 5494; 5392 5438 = 1.02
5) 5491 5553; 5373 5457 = 1.02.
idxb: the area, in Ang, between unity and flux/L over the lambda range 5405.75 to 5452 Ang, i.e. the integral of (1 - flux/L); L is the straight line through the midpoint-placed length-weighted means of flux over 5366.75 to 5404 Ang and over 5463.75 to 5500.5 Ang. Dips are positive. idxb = 0.7 Ang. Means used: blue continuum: 13.2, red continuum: 12.9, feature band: 12.9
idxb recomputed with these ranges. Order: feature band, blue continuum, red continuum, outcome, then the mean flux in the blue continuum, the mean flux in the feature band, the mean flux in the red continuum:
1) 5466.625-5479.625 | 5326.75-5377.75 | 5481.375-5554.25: 0.3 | 12.6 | 12.5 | 12.8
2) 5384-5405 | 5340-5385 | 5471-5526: 0.2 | 13.1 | 12.9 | 12.8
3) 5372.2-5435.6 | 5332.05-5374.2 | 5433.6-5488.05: -1.7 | 12.6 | 13.1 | 12.8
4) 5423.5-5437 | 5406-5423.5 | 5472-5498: -0.4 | 12.7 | 13.1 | 12.8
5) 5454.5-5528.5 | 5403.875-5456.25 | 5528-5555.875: -0.4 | 12.9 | 12.8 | 12.6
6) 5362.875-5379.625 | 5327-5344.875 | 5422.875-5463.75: -1.2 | 11.9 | 13.1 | 13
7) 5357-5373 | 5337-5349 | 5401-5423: -0.3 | 12.3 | 12.6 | 12.5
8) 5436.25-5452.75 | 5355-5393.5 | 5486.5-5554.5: 0.1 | 13.1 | 12.9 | 12.8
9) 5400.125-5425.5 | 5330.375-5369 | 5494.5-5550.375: 0.2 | 12.6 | 12.5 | 12.8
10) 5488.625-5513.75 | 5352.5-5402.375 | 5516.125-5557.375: -0.4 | 13.2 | 13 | 12.6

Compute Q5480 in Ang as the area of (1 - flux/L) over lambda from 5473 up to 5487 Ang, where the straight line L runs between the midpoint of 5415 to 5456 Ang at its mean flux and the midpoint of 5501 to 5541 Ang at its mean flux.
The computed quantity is 0.1 Ang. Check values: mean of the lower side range 13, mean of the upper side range 12.6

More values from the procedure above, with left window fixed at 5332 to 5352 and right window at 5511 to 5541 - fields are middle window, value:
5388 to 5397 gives -0.54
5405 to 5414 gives -0.16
